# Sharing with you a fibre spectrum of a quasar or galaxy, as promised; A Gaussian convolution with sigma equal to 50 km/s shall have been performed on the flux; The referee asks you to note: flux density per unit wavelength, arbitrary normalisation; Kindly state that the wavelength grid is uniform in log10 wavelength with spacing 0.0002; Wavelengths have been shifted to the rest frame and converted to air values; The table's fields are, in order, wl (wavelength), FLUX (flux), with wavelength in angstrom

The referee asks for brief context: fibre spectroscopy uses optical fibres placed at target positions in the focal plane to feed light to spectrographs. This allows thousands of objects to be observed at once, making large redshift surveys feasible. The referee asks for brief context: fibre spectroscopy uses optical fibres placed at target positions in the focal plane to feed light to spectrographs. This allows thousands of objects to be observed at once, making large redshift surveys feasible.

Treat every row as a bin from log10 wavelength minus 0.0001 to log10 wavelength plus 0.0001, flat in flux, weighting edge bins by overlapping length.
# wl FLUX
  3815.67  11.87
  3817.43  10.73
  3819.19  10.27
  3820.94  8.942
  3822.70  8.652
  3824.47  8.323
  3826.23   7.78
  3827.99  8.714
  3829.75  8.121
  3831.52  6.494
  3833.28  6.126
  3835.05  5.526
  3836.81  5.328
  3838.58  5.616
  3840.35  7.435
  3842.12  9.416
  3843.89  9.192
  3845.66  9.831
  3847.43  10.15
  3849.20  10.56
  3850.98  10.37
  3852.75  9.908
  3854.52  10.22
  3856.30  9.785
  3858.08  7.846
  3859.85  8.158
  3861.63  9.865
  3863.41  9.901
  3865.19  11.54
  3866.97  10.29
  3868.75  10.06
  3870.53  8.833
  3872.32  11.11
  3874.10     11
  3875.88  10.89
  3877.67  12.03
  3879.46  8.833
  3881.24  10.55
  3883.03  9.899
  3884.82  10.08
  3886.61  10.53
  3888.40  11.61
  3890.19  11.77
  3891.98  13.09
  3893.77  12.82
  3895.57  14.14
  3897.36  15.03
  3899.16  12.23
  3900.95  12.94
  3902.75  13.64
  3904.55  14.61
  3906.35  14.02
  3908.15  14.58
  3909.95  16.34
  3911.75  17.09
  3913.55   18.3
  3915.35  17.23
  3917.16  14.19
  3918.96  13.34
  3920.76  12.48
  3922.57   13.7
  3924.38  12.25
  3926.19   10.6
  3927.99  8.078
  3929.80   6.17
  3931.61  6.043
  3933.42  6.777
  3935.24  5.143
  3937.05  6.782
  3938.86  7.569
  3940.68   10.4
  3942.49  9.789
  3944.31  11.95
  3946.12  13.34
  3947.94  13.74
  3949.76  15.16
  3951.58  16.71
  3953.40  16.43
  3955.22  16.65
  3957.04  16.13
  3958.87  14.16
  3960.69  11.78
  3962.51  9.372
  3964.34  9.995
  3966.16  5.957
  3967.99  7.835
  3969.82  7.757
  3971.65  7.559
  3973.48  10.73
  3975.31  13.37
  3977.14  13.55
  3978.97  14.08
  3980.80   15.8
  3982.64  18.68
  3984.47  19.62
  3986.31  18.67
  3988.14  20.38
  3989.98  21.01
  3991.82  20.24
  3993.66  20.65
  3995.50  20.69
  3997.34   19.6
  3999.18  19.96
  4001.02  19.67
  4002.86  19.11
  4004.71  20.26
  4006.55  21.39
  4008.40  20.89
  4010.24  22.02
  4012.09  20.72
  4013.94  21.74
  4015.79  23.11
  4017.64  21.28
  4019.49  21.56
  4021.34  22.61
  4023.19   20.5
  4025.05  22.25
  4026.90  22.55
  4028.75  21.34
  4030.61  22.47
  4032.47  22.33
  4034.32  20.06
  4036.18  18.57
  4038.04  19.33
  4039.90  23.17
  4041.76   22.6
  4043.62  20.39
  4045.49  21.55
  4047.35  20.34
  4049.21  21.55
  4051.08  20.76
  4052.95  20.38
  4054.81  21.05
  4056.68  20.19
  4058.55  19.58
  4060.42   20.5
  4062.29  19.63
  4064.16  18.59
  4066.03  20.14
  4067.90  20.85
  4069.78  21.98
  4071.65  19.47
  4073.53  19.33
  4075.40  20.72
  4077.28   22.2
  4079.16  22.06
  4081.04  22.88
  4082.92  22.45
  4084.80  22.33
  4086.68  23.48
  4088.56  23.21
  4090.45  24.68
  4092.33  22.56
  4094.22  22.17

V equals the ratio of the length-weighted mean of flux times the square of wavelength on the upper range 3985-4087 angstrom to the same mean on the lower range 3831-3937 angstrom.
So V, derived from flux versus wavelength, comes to 2.1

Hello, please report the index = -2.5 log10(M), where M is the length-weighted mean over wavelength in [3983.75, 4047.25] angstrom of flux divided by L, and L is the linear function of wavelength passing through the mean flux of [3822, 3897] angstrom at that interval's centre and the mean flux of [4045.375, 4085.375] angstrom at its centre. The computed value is -0.16 mag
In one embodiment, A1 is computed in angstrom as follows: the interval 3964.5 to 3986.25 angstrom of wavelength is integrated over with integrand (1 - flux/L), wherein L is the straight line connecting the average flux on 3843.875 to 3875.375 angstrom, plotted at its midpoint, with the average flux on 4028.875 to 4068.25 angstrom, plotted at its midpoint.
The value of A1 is 5.5 angstrom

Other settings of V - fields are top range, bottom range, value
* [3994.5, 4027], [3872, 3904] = 1.89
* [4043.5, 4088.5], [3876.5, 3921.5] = 1.72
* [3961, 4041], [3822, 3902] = 1.98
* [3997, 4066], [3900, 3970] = 1.82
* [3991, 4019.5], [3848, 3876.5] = 2.23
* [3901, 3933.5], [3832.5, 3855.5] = 1.58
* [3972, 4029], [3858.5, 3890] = 2.02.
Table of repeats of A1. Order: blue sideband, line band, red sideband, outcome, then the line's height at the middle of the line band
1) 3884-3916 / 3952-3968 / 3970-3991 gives 2.8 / 15.1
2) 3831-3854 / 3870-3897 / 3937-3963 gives -3.3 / 10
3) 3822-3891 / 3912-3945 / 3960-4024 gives 6.5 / 13.5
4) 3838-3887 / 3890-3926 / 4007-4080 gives -4.5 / 12.6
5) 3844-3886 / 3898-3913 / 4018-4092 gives -2.5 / 12.5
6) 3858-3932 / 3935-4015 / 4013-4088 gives 7.9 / 16.7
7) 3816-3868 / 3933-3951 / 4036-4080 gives 5.1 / 14.3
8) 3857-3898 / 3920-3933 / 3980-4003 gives 4.3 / 14.6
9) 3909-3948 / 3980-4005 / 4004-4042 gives -1.9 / 18.2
